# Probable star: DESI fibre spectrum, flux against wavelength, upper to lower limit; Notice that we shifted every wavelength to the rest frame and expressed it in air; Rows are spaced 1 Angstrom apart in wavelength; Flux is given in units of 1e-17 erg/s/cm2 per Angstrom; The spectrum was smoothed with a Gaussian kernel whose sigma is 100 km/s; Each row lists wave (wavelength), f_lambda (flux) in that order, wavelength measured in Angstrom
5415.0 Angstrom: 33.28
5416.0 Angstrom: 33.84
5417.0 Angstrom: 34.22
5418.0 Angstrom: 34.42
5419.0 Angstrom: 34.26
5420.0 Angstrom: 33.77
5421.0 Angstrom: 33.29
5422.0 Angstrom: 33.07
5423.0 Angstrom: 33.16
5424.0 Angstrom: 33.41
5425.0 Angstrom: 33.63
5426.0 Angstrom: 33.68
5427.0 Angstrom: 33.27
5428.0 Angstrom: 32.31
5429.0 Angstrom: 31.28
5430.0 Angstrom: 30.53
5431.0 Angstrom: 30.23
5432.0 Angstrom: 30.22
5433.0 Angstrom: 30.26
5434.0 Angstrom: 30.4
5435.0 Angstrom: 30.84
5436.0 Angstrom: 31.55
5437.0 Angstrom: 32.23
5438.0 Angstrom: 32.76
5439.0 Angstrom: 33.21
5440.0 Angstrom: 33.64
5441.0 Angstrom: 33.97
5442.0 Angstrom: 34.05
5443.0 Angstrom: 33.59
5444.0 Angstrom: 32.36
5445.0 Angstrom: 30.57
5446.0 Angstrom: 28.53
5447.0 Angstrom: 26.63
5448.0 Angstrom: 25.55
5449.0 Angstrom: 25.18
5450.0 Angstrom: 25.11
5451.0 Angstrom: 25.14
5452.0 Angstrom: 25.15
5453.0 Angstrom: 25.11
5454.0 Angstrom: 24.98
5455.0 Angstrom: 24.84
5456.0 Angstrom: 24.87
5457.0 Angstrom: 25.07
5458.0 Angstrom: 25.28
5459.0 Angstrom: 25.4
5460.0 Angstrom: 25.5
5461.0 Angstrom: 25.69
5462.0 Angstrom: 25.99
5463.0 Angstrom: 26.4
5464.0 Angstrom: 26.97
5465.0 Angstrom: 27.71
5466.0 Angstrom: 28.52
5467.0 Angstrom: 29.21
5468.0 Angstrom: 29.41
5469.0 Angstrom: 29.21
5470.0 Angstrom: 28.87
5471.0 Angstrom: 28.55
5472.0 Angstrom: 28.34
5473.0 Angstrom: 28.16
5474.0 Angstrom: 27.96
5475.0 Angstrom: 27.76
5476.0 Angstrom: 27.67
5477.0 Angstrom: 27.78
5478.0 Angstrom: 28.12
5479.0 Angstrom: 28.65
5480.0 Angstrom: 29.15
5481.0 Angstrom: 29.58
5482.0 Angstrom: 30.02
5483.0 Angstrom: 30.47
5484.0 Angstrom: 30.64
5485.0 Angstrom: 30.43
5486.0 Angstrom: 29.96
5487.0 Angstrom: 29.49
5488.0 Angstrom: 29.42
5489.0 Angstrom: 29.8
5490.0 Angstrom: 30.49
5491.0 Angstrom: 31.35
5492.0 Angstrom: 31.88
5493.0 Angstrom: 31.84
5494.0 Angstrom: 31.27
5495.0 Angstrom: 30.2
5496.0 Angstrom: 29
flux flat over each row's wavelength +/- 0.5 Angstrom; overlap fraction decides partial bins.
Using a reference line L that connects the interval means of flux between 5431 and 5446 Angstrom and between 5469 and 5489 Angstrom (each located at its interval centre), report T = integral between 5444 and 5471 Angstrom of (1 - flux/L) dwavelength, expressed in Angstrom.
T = 3.4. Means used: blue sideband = 31.9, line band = 26.7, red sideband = 29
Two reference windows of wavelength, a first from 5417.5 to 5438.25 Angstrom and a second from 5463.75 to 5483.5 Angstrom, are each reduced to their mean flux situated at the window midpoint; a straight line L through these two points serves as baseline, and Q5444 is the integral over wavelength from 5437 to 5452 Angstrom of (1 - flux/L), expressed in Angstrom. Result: 0.5 Angstrom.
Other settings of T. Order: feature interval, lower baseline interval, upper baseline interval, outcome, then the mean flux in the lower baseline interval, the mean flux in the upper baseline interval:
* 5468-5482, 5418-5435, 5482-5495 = 1.1 Angstrom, 32.3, 30.5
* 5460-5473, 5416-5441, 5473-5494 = 1.1 Angstrom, 32.5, 29.6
